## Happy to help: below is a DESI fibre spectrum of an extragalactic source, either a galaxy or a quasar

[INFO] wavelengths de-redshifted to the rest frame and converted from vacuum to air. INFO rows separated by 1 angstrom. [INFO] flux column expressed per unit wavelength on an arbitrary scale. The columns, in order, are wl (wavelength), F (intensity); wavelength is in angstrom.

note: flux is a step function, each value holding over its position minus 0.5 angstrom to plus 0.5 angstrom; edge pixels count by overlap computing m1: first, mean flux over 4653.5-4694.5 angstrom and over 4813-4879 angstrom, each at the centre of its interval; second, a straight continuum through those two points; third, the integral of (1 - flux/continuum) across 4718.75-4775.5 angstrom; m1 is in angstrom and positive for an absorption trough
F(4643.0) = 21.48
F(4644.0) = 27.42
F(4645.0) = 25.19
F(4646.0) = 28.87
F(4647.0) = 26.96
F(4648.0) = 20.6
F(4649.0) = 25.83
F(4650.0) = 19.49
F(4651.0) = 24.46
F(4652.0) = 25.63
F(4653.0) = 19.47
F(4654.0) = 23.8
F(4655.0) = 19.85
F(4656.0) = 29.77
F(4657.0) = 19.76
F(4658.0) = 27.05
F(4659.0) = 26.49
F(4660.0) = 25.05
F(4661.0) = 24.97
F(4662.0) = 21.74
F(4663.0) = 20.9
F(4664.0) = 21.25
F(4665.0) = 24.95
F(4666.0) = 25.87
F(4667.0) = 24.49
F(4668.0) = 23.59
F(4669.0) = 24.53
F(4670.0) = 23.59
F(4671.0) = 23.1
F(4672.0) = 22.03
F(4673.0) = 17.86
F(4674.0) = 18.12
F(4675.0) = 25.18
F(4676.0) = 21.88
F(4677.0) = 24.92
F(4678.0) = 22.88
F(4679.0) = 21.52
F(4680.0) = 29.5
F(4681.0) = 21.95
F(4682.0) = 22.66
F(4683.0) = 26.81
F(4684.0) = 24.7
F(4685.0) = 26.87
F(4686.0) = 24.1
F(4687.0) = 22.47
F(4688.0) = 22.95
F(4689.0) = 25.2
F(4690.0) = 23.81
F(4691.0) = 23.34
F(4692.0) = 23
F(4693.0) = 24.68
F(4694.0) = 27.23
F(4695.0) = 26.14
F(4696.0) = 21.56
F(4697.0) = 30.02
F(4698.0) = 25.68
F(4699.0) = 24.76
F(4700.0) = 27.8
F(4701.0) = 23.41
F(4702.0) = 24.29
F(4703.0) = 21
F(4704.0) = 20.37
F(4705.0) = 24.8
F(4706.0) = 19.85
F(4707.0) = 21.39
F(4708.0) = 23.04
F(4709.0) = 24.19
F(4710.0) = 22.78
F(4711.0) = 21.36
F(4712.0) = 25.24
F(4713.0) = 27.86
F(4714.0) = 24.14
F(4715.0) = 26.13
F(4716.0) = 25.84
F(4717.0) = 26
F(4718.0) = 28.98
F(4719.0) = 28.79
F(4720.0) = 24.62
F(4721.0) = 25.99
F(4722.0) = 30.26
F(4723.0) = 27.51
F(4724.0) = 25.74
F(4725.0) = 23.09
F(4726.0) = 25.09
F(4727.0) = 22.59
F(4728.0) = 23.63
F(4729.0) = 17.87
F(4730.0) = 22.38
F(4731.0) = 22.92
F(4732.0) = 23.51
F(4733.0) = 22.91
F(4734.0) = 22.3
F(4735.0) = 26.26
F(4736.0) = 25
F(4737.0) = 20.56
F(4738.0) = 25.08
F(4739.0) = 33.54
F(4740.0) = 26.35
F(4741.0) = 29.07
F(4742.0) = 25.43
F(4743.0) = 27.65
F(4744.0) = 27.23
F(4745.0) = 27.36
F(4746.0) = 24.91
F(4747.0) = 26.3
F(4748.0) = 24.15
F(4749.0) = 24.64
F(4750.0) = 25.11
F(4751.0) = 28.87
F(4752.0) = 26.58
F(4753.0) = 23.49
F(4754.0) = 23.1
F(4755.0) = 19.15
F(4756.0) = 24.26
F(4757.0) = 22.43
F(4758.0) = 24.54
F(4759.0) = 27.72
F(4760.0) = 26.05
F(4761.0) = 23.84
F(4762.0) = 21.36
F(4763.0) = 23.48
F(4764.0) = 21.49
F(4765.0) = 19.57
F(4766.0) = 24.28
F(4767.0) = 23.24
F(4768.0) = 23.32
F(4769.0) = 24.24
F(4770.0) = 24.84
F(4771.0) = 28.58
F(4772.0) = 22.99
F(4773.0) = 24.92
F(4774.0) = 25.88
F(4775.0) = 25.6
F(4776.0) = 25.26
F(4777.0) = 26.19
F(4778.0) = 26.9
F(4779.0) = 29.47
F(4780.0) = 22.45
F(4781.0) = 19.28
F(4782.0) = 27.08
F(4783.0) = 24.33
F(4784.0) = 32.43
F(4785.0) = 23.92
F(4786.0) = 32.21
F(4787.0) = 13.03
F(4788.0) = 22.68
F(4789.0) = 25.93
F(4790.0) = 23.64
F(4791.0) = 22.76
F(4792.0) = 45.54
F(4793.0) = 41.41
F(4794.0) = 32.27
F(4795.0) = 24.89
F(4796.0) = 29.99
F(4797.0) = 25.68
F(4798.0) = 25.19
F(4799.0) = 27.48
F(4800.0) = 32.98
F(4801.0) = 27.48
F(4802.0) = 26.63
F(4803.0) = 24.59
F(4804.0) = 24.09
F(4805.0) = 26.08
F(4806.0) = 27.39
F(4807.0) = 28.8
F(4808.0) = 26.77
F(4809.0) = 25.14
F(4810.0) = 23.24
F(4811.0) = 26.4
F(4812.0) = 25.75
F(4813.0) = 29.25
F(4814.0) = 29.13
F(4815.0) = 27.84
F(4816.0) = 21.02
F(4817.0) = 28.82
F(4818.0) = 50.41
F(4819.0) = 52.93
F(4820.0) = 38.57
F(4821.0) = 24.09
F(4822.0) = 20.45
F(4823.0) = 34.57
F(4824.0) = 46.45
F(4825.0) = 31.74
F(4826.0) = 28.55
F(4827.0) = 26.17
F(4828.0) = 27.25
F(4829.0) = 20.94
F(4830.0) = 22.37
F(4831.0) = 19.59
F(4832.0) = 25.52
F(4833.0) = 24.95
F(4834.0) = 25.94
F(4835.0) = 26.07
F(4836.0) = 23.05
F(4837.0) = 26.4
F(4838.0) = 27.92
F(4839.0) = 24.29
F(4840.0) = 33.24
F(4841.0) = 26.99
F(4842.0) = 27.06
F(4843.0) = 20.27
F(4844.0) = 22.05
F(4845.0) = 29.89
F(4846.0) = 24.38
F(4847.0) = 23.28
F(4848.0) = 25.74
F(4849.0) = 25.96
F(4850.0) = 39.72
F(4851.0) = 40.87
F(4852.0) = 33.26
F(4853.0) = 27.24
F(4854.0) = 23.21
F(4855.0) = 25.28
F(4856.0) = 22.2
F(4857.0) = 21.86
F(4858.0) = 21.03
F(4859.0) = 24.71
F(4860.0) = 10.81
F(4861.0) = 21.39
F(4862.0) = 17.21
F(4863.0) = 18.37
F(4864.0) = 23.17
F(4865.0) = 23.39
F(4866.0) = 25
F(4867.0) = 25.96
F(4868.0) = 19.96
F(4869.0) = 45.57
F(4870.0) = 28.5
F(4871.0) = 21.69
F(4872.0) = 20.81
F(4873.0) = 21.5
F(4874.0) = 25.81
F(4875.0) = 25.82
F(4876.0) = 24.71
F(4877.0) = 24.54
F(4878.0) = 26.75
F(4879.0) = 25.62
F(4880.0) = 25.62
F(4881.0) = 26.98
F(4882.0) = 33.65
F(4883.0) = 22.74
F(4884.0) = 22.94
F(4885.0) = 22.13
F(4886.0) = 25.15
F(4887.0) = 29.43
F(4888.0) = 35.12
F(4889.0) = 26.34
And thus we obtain 0.72 angstrom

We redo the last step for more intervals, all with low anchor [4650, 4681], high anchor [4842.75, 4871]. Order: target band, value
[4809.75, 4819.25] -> -2.37 angstrom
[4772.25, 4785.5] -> -0.58 angstrom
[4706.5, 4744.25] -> -1.65 angstrom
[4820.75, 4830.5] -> -1.30 angstrom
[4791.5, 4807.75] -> -3.03 angstrom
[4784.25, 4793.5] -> -1.26 angstrom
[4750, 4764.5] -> 0.16 angstrom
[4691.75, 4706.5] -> -0.37 angstrom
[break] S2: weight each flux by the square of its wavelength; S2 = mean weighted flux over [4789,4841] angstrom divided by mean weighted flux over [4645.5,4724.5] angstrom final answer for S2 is 1.25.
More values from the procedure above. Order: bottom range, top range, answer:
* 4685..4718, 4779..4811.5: 1.15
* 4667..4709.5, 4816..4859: 1.26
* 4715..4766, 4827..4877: 1.06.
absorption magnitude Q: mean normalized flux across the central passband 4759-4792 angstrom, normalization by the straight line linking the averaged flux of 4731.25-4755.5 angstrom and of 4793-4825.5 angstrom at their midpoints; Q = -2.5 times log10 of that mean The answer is 0.113 mag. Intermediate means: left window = 25.3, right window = 29.7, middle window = 24.8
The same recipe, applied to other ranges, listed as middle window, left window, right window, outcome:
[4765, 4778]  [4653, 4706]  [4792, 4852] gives 0.088 mag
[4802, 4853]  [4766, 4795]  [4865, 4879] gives -0.088 mag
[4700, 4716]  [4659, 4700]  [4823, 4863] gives 0.036 mag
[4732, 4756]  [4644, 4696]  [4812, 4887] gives -0.014 mag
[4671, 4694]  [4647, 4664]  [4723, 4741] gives 0.010 mag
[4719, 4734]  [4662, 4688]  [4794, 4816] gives 0.023 mag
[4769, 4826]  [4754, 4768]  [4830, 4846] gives -0.164 mag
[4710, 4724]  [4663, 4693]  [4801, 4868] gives -0.080 mag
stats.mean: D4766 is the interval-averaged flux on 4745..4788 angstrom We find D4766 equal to 24.6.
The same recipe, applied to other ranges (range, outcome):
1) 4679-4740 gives 24.6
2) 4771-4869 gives 26.9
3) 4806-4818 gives 27.6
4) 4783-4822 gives 28.7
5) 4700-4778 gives 24.6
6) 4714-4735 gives 24.8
